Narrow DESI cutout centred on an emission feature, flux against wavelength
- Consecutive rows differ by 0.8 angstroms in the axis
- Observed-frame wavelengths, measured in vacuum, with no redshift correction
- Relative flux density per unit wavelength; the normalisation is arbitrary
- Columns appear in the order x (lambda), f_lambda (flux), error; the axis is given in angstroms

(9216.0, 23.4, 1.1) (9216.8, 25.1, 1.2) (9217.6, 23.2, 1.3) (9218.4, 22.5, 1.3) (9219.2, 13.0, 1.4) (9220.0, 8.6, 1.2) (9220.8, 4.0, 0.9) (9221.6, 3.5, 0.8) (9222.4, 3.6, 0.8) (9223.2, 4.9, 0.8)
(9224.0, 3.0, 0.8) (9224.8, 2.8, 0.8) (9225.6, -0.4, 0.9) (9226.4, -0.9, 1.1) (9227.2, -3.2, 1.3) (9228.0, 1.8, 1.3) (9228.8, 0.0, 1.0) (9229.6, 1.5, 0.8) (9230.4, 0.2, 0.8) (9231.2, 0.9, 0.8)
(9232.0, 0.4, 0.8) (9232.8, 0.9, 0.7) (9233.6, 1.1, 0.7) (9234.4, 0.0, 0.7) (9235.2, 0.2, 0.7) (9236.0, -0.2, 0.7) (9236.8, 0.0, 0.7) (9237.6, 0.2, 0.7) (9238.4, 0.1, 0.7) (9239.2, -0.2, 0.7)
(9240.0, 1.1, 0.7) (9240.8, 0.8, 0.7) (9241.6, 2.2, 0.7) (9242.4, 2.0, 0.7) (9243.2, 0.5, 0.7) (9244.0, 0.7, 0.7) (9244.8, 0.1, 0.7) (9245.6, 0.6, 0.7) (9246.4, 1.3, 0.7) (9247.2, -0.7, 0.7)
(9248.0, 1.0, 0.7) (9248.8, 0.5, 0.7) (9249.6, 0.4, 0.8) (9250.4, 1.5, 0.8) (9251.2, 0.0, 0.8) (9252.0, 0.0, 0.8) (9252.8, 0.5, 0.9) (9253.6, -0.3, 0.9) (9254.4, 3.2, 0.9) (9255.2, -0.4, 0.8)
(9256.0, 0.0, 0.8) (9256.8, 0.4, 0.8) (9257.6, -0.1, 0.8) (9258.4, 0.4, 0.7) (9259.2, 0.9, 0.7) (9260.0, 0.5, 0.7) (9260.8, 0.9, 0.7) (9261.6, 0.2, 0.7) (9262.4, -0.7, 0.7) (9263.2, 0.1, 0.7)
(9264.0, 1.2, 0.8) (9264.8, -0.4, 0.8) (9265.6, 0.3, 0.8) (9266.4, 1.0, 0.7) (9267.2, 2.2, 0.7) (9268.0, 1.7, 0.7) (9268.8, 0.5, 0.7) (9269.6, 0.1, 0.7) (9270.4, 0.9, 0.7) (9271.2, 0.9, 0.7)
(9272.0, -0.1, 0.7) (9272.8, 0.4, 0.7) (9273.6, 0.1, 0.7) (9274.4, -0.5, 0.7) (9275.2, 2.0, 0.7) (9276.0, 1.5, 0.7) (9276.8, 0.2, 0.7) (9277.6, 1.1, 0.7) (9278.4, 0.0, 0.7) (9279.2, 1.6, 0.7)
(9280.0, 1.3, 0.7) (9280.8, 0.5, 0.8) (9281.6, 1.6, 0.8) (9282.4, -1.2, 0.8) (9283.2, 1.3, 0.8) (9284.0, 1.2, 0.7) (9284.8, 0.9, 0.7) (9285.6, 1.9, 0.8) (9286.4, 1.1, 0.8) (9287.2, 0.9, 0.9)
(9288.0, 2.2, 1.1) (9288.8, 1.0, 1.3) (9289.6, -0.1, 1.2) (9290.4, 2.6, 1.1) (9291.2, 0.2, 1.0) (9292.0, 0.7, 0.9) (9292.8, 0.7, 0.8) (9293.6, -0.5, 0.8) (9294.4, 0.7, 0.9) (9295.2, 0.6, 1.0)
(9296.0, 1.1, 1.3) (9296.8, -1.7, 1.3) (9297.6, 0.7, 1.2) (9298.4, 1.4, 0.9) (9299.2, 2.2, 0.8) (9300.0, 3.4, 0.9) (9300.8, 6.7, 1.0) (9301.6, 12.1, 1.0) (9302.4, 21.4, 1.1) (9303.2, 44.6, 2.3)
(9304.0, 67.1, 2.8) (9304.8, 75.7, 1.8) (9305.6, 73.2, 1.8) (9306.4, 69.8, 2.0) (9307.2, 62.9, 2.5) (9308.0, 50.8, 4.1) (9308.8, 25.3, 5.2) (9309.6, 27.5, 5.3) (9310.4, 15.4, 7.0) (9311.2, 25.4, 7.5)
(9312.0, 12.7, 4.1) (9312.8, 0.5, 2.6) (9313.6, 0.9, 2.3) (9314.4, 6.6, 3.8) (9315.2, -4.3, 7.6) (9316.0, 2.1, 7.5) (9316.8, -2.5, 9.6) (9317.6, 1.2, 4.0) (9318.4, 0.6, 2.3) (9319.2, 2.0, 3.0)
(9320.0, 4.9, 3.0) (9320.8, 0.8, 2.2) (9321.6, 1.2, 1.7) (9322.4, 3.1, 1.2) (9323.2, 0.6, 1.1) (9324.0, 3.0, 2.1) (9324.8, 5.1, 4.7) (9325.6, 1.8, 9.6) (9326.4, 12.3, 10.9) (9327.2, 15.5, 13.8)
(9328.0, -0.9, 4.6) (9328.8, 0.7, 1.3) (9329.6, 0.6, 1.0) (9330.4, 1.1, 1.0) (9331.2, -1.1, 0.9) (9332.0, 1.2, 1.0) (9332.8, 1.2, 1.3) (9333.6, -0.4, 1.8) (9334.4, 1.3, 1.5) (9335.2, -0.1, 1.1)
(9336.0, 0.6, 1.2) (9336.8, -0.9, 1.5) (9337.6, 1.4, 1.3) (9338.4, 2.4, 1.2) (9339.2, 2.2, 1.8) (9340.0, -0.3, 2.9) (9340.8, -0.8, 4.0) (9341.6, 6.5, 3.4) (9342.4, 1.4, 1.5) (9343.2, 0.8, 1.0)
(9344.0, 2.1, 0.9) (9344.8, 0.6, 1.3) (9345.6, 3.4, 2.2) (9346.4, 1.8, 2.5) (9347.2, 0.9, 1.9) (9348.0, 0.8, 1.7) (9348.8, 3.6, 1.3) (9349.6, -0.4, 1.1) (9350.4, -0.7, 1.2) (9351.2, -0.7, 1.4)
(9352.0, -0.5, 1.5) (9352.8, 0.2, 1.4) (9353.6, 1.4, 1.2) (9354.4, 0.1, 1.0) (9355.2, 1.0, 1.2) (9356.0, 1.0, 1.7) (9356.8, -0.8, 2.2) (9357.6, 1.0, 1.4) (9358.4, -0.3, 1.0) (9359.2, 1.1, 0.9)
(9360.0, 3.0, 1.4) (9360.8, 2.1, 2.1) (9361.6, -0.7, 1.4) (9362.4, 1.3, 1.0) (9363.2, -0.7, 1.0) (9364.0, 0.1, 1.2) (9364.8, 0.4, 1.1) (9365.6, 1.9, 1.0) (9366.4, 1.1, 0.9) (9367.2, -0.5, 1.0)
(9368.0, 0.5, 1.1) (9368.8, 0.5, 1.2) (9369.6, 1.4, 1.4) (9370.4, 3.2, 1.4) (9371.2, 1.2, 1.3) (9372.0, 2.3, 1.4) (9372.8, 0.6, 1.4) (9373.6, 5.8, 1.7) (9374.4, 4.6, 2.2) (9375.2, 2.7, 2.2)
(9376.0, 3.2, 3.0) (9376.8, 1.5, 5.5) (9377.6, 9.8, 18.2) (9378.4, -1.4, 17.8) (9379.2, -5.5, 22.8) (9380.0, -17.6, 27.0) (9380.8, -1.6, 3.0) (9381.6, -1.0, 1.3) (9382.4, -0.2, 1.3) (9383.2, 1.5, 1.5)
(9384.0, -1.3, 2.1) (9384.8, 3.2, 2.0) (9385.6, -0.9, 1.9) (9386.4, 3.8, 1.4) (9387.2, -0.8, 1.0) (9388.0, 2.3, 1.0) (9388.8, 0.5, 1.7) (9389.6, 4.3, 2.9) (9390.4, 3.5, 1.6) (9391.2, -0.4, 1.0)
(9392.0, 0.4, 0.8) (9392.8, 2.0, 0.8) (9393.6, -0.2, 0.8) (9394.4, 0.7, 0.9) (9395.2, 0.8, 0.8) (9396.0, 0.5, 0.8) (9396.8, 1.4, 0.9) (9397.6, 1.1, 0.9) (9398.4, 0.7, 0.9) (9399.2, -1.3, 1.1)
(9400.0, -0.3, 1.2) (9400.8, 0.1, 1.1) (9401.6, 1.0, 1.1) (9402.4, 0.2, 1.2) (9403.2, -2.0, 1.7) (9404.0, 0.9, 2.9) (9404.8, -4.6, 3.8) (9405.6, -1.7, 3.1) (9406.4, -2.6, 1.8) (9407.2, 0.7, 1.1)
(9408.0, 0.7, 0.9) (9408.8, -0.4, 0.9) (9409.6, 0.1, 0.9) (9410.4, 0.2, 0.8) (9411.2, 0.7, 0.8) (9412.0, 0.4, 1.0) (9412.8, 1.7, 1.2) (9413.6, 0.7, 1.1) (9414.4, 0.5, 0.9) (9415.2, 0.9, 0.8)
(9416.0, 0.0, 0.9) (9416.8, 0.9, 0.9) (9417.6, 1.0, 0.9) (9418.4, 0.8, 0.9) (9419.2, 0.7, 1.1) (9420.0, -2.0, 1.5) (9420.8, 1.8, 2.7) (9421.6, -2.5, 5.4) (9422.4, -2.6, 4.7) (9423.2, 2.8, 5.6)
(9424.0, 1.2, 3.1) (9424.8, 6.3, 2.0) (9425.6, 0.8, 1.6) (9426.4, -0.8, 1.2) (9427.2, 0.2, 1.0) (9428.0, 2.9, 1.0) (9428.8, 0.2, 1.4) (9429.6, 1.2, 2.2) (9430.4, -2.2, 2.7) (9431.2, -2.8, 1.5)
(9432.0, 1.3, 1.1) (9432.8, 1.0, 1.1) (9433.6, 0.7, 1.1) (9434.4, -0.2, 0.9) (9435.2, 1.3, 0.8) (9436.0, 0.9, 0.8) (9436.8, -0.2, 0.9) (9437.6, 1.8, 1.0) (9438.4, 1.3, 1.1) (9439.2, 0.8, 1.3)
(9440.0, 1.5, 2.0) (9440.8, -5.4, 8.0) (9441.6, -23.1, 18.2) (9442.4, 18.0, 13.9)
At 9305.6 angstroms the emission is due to [O III] 5007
